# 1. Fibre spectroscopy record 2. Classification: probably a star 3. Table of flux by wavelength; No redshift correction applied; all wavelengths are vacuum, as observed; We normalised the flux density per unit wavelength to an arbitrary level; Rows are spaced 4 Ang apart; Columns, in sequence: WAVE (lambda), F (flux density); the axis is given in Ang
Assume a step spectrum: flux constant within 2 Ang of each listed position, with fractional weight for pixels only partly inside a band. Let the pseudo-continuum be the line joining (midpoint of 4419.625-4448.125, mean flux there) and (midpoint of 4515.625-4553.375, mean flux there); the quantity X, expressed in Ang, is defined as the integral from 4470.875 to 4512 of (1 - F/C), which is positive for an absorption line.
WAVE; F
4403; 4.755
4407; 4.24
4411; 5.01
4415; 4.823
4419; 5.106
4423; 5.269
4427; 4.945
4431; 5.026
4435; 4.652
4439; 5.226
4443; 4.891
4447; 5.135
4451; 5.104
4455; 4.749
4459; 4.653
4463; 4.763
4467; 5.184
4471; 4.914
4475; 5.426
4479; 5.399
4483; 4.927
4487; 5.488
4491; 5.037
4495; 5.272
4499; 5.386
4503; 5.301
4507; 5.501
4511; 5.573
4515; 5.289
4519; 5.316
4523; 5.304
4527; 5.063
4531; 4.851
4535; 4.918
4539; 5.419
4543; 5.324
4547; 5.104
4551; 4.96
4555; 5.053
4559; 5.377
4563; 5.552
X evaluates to -1.7 Ang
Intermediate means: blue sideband 5.02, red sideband 5.14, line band 5.3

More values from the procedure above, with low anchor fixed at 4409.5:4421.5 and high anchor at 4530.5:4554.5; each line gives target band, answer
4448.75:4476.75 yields 0.4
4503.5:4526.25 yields -1.3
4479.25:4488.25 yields -0.3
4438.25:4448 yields -0.1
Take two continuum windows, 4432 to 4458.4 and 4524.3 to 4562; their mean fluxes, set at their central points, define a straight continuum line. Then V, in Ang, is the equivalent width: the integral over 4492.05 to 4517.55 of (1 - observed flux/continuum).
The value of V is -1.6 Ang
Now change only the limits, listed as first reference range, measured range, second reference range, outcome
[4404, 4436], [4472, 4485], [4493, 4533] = -0.2 Ang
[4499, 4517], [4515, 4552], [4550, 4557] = 0.3 Ang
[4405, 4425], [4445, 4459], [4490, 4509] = 0.4 Ang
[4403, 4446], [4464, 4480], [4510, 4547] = -0.4 Ang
